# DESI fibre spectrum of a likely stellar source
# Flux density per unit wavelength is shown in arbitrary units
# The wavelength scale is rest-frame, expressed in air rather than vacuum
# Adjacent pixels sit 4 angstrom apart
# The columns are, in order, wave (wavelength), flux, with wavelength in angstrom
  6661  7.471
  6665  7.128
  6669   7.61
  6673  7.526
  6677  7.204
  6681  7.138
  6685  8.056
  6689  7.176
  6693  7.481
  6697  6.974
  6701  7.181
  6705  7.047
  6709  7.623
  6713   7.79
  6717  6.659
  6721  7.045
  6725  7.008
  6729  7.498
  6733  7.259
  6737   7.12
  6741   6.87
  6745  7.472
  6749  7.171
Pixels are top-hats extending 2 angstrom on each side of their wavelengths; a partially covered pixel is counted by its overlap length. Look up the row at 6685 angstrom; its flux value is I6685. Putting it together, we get 8.056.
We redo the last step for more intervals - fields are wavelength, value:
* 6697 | 6.974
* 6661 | 7.471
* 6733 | 7.259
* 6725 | 7.008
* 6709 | 7.623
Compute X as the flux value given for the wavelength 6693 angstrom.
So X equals 7.481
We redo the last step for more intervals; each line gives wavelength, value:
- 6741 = 6.87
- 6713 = 7.79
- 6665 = 7.128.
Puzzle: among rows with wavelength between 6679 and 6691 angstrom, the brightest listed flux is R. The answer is 8.056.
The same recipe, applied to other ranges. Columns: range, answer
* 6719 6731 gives 7.498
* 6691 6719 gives 7.79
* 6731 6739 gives 7.259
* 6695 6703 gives 7.181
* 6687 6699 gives 7.481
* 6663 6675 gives 7.61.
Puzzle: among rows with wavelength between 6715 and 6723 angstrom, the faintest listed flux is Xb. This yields 6.659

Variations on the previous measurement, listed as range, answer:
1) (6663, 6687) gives 7.128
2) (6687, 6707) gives 6.974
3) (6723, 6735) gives 7.008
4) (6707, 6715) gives 7.623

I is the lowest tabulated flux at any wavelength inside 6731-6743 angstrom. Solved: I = 6.87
